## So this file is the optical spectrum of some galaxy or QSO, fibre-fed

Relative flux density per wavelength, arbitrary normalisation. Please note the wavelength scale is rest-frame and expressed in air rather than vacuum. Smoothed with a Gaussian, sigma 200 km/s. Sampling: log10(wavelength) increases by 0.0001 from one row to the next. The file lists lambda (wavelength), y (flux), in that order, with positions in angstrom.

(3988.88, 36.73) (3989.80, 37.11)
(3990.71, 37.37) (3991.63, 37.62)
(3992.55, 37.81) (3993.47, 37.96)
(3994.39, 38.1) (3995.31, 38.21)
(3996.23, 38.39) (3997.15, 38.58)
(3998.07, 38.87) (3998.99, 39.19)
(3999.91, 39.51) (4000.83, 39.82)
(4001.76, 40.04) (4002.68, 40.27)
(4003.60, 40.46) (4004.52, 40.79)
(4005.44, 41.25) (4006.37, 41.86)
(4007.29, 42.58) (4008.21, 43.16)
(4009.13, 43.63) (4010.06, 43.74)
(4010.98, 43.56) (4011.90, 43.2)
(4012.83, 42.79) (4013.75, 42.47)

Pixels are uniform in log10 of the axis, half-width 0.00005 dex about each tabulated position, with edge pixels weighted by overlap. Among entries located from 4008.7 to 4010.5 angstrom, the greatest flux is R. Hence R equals 43.74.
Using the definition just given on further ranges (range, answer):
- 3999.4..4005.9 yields 41.25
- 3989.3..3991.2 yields 37.37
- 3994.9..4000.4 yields 39.51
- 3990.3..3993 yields 37.81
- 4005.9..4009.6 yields 43.63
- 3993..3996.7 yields 38.39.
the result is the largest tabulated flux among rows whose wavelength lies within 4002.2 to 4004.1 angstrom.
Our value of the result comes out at 40.46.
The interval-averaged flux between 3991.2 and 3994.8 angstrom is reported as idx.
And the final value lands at 37.9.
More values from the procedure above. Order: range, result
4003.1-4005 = 40.8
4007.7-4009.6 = 43.4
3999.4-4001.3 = 39.5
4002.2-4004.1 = 40.5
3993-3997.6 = 38.2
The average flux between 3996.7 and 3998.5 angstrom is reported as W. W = 38.7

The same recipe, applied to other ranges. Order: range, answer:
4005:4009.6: 42.4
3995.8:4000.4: 38.9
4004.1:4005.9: 41.1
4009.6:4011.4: 43.7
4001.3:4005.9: 40.6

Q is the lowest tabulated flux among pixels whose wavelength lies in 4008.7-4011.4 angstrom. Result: 43.56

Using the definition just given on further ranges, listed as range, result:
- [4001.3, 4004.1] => 40.04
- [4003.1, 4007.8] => 40.46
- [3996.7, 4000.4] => 38.58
